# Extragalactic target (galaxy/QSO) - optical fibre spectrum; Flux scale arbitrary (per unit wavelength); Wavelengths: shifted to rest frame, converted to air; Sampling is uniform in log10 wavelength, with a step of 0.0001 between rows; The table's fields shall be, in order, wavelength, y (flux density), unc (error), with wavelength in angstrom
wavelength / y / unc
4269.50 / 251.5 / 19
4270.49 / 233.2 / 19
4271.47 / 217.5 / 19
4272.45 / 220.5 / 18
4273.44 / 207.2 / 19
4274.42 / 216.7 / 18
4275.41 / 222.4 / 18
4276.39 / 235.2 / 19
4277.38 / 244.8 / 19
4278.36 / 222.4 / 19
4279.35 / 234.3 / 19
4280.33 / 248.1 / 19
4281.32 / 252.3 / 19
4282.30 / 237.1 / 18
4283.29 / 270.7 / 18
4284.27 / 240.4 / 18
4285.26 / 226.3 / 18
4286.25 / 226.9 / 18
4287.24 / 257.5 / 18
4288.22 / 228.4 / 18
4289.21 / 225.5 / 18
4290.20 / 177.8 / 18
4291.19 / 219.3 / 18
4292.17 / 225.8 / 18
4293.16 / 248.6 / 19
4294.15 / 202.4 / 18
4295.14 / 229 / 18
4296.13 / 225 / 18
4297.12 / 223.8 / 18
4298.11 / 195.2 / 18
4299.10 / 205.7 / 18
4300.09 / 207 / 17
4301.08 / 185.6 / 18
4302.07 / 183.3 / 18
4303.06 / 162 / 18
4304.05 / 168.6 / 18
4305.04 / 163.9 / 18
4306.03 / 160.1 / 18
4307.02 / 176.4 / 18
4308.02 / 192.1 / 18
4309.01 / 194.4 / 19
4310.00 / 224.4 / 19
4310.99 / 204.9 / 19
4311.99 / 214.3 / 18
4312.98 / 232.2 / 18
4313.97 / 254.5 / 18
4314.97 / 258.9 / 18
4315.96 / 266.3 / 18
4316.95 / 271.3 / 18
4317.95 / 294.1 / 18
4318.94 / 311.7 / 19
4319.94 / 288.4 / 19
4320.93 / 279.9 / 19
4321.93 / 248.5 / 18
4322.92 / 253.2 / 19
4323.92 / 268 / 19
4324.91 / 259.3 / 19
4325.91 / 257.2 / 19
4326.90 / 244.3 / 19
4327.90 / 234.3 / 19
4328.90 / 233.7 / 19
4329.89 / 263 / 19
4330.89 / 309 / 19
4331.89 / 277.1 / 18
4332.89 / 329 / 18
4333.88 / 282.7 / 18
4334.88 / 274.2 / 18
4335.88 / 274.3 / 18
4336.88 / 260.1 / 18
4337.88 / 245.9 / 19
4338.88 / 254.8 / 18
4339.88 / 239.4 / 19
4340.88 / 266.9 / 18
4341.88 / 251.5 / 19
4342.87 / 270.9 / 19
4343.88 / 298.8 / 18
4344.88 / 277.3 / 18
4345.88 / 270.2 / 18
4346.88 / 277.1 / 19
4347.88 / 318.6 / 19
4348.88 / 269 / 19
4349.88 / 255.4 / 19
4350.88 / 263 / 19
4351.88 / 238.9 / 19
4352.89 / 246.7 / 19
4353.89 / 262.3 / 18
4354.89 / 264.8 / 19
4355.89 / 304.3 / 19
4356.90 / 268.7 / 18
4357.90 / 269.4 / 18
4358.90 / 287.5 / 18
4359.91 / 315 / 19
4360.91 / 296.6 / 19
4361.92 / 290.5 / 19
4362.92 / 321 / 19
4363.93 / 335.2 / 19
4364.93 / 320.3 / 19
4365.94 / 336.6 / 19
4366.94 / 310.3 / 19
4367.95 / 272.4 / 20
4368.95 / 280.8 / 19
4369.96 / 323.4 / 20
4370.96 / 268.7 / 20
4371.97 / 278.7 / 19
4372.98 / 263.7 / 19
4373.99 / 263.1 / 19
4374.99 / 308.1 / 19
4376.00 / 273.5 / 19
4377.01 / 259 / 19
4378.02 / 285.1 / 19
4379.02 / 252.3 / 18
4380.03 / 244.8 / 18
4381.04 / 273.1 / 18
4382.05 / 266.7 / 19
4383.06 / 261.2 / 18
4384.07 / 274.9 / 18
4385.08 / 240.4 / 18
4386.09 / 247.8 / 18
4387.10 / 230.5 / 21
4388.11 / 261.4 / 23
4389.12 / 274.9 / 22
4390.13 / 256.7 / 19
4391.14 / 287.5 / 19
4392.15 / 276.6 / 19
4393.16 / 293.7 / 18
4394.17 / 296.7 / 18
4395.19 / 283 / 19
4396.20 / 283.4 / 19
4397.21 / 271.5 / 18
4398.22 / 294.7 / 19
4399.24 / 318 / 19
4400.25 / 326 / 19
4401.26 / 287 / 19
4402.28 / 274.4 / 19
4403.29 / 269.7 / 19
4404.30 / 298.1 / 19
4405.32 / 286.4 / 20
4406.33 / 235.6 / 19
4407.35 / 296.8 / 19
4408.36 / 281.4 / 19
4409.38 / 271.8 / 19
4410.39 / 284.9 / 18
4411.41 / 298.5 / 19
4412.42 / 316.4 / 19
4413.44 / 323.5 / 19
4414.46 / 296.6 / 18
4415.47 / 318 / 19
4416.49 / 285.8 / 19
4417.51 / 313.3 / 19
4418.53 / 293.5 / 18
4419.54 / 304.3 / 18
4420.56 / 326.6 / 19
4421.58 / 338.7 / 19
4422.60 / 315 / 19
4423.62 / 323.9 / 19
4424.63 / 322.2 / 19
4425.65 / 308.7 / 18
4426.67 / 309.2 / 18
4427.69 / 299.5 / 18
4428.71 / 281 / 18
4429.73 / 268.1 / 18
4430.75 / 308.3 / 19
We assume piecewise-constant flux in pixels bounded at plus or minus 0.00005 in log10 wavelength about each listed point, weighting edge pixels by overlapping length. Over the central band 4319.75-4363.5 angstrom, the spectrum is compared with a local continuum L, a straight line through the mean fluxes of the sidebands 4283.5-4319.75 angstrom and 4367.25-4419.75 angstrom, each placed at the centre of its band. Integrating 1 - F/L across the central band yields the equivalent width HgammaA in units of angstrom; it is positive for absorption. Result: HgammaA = -4.47 angstrom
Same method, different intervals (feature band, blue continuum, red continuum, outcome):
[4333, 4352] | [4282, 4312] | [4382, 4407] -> -2.3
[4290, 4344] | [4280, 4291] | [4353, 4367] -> 4.7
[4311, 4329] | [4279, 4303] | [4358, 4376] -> -0.5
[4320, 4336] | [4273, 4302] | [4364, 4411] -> -1.4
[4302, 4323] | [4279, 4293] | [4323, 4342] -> 2.0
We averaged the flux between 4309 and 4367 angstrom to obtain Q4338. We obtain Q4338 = 271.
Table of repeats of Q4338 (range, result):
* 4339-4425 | 284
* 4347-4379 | 285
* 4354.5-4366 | 300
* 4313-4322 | 274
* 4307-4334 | 255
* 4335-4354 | 266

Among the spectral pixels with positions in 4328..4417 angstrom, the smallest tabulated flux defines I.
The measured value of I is 230.5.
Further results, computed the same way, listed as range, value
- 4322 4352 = 233.7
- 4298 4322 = 160.1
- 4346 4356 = 238.9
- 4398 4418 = 235.6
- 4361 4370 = 272.4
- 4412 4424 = 285.8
